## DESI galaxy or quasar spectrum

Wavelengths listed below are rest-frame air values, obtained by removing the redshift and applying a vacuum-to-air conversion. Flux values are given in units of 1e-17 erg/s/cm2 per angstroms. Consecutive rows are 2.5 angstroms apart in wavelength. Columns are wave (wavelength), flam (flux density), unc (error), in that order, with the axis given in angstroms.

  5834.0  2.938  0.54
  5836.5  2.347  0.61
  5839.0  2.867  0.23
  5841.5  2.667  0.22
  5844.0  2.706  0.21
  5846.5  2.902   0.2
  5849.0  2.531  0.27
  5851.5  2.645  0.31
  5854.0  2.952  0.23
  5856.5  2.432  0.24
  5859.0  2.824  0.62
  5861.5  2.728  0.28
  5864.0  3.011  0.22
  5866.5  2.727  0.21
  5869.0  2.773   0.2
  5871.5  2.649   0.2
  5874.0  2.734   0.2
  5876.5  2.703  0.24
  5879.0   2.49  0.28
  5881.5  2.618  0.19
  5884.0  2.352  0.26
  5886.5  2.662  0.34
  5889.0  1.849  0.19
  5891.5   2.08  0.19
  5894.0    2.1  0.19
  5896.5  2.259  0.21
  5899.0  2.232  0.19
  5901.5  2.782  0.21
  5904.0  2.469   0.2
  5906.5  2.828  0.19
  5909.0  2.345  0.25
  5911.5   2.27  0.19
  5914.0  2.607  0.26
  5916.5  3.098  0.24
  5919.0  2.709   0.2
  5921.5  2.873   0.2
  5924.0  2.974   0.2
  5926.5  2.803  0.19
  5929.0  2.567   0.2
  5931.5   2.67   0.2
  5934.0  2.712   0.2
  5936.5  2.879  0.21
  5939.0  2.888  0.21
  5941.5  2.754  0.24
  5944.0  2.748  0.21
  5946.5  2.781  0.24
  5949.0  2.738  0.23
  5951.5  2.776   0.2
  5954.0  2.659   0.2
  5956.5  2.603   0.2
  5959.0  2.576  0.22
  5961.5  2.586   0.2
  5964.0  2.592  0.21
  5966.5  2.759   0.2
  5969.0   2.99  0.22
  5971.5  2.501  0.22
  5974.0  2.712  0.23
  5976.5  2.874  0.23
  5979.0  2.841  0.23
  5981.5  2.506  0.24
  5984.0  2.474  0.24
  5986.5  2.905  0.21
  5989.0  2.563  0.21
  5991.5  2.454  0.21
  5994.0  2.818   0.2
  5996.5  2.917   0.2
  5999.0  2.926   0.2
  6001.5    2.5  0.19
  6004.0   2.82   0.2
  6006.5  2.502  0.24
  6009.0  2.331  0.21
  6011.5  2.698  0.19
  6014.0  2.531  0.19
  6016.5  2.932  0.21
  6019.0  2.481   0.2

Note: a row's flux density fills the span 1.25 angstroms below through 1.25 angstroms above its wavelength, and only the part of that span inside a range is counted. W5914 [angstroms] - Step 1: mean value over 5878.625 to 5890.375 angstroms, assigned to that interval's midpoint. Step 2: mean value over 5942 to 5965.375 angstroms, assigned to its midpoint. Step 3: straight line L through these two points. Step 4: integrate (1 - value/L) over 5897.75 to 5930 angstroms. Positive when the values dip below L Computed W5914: -1.92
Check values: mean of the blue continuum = 2.38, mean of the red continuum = 2.68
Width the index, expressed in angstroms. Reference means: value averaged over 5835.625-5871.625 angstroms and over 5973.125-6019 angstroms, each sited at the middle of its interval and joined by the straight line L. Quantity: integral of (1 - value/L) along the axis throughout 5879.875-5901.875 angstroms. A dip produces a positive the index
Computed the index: 3.3 angstroms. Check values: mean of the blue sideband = 2.72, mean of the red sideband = 2.68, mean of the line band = 2.31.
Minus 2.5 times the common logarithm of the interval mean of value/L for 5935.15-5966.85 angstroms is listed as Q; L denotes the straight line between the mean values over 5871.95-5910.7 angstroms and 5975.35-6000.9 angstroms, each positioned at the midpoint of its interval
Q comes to -0.04 mag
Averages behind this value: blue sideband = 2.44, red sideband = 2.72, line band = 2.72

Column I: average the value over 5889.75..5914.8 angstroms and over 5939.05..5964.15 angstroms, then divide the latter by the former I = 1.13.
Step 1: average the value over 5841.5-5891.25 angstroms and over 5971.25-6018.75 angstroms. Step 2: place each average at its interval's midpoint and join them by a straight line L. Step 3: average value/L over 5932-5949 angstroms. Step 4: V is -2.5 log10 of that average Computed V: -0.051 mag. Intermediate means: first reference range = 2.64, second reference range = 2.67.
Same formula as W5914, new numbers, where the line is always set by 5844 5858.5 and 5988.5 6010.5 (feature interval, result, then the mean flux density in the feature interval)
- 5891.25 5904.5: 1.8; 2.33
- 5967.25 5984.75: -0.3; 2.71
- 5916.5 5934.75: -0.7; 2.78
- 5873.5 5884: 0.4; 2.6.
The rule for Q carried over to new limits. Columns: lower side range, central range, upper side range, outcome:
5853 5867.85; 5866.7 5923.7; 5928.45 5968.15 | 0.09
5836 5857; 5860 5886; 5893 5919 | -0.03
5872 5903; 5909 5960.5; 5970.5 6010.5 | -0.08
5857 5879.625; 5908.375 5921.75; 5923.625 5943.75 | 0.05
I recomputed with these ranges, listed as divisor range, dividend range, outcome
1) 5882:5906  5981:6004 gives 1.15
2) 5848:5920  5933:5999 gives 1.06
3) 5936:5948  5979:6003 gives 0.96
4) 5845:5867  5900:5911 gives 0.94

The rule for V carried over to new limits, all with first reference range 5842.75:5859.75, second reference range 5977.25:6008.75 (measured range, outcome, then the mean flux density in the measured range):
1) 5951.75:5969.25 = 0.01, 2.67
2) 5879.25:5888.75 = 0.10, 2.47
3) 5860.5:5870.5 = -0.04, 2.81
